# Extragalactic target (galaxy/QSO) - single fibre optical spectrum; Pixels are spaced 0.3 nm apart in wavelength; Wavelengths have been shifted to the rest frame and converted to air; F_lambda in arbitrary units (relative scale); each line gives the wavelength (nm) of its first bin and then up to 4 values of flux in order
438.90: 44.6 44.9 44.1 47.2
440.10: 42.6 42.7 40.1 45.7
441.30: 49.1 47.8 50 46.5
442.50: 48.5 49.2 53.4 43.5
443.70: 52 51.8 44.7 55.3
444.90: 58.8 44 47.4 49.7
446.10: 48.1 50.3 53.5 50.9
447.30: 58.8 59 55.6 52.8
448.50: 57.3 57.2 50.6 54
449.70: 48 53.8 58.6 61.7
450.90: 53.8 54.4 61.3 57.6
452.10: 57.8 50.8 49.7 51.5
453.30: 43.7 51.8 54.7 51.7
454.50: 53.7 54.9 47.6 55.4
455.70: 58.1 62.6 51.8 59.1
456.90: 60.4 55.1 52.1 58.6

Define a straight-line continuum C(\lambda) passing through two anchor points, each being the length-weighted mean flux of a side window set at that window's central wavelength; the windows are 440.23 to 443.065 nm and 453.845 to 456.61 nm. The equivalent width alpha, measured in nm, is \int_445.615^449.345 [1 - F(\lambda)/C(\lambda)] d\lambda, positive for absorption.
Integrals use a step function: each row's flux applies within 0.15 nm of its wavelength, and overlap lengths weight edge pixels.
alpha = -0.25 nm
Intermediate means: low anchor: 46.9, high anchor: 54.8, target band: 53.6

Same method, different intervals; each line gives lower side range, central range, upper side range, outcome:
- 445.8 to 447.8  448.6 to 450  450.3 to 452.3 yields 0.07 nm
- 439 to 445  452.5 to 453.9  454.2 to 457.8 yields 0.11 nm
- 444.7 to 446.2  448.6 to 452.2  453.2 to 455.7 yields -0.32 nm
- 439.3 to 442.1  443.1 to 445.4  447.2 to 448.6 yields 0.04 nm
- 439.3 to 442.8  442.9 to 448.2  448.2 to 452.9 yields -0.14 nm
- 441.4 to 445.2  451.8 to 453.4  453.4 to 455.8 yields 0.03 nm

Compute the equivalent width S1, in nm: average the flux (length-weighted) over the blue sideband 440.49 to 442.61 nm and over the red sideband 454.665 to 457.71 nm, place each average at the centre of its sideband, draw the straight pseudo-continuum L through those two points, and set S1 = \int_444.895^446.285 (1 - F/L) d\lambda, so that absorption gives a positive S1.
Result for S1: 0.01 nm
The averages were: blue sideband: 46.7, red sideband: 55.8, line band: 48.7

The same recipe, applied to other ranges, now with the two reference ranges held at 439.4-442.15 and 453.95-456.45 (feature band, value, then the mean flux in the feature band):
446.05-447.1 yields -0.04 nm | 50.9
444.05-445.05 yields -0.10 nm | 52.8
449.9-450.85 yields -0.12 nm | 57.8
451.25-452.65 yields -0.10 nm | 56.2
